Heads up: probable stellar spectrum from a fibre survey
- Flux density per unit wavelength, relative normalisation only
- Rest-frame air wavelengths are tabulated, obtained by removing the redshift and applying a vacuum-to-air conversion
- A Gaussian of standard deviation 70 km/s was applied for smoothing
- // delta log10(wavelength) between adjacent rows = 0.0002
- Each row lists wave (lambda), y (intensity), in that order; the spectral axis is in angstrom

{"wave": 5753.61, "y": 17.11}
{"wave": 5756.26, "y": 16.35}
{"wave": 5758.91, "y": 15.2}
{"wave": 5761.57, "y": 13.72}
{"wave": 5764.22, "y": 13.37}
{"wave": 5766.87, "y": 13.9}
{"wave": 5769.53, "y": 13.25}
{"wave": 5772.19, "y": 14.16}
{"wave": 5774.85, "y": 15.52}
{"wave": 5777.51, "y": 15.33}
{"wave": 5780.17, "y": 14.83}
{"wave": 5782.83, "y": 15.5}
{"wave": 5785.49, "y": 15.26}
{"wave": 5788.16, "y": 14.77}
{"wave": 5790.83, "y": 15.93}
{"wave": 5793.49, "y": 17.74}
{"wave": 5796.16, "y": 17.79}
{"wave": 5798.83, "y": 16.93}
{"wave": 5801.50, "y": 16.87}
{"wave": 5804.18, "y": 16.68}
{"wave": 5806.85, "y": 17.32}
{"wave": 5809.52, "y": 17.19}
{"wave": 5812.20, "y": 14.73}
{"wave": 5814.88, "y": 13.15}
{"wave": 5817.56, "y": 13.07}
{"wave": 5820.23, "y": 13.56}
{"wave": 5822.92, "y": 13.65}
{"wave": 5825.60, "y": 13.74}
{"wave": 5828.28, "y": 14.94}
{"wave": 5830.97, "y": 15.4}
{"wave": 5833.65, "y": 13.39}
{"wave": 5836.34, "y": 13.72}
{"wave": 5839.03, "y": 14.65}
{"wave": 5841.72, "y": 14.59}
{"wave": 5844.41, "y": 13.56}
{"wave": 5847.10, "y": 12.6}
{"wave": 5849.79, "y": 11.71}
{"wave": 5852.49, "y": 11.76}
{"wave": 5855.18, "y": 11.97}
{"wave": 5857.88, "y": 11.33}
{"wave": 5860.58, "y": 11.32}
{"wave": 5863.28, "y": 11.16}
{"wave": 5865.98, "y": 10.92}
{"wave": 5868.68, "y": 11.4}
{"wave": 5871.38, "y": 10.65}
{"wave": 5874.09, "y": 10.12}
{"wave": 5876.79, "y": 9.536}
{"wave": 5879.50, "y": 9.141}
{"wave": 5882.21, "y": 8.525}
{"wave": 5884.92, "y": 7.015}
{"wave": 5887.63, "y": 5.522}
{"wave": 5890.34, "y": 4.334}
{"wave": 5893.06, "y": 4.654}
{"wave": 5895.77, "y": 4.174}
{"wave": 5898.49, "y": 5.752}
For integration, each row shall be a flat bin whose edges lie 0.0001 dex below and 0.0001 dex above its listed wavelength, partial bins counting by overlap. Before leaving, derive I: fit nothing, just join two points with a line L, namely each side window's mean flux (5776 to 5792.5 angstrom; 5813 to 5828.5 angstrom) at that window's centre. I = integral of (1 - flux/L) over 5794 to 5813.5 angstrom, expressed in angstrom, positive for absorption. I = -3.24 angstrom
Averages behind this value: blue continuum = 15.3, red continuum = 13.6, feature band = 16.8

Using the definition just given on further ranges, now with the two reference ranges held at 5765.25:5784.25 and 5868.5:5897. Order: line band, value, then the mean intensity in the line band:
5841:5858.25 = -4.82 angstrom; 12.5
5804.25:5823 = -4.25 angstrom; 14.9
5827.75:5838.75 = -3.58 angstrom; 14.3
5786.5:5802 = -3.83 angstrom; 16.6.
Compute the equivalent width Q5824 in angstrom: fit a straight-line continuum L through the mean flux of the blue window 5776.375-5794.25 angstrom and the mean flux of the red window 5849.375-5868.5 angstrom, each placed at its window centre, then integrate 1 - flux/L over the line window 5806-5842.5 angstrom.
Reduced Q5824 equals -3.0 angstrom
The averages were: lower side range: 15.6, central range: 14.5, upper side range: 11.4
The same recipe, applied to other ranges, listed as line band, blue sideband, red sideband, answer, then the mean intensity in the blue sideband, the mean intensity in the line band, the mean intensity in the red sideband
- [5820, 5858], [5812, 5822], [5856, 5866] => -3.2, 13.5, 13.4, 11.3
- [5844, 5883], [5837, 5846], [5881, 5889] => -2.3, 14.2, 11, 6.99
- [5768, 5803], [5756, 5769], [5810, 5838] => -3.7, 14.3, 15.7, 14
